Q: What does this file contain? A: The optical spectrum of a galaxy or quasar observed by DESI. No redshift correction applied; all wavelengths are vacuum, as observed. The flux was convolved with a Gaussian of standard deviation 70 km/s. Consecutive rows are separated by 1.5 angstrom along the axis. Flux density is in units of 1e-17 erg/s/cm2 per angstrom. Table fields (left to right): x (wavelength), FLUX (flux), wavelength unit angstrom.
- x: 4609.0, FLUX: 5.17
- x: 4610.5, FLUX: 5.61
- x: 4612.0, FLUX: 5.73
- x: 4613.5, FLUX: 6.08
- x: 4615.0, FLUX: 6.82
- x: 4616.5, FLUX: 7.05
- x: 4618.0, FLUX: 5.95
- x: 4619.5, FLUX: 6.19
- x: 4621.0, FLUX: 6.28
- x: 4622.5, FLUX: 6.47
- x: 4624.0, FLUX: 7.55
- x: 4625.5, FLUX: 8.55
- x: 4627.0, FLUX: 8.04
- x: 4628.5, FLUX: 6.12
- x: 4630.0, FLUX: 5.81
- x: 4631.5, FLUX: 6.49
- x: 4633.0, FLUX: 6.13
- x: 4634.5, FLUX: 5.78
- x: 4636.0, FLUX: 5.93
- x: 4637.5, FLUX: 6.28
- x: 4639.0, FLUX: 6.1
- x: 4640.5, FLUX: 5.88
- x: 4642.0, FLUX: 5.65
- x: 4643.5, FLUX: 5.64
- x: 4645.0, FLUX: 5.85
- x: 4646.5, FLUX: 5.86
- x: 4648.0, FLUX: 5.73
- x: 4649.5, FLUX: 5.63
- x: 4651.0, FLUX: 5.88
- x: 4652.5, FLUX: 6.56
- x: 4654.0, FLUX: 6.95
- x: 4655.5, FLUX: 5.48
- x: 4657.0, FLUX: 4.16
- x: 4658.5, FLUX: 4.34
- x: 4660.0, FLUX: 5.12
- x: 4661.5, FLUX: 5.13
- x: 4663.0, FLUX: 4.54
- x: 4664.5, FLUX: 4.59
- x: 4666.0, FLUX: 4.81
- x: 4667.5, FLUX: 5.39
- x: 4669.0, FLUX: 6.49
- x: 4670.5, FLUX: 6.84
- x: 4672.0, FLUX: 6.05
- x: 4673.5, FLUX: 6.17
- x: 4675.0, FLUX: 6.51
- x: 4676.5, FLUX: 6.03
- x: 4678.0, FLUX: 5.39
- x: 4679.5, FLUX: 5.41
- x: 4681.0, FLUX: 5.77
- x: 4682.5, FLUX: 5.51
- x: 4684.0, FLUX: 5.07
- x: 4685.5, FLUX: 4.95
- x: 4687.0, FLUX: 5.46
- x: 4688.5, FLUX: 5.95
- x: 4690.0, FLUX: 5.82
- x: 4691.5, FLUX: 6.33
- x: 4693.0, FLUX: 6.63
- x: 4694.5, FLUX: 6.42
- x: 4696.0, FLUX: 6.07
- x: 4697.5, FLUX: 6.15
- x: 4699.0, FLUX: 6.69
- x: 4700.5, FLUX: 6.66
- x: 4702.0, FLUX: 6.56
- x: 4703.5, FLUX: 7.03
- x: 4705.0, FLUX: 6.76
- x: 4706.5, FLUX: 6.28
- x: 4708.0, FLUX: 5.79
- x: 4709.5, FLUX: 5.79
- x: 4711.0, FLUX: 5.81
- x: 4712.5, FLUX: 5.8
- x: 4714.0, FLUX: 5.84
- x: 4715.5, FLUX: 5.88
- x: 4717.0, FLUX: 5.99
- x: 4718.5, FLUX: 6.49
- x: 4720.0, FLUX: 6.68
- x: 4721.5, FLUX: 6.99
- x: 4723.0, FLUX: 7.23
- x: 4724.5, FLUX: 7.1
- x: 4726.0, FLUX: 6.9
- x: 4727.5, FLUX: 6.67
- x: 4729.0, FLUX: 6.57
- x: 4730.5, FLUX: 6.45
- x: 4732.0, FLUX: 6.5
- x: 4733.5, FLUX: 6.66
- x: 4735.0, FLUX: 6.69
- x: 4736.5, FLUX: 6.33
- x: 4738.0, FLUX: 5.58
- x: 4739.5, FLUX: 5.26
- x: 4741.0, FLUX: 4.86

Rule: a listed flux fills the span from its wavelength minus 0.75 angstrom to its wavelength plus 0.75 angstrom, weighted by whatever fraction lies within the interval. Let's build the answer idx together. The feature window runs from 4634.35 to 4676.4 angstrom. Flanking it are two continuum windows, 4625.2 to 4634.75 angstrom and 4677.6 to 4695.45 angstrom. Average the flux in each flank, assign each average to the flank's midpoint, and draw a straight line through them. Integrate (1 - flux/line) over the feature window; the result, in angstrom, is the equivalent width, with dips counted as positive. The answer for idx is 3.7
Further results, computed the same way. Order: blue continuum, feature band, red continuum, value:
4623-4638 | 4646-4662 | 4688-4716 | 2.44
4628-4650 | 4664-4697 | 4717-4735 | 2.56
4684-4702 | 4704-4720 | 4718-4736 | 0.89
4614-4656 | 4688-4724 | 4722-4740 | 0.77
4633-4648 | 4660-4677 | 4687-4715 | 1.09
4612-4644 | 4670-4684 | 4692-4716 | 0.92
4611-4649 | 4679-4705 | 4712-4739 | 1.43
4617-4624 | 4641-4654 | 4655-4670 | -0.96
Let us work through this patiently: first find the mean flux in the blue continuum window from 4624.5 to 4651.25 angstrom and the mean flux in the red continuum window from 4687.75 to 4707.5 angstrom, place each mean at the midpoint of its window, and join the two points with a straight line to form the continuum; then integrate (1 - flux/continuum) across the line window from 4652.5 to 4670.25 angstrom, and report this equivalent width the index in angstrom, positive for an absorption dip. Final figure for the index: 2.81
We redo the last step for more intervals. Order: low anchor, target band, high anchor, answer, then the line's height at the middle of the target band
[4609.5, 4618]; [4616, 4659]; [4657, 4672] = -2.97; 5.75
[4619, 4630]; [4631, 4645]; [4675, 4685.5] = 1.38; 6.62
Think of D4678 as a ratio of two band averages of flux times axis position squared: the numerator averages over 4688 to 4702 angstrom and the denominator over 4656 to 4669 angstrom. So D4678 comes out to 1.3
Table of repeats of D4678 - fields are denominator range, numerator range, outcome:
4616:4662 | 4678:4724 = 1.03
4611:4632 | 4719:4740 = 1.03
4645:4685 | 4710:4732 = 1.18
